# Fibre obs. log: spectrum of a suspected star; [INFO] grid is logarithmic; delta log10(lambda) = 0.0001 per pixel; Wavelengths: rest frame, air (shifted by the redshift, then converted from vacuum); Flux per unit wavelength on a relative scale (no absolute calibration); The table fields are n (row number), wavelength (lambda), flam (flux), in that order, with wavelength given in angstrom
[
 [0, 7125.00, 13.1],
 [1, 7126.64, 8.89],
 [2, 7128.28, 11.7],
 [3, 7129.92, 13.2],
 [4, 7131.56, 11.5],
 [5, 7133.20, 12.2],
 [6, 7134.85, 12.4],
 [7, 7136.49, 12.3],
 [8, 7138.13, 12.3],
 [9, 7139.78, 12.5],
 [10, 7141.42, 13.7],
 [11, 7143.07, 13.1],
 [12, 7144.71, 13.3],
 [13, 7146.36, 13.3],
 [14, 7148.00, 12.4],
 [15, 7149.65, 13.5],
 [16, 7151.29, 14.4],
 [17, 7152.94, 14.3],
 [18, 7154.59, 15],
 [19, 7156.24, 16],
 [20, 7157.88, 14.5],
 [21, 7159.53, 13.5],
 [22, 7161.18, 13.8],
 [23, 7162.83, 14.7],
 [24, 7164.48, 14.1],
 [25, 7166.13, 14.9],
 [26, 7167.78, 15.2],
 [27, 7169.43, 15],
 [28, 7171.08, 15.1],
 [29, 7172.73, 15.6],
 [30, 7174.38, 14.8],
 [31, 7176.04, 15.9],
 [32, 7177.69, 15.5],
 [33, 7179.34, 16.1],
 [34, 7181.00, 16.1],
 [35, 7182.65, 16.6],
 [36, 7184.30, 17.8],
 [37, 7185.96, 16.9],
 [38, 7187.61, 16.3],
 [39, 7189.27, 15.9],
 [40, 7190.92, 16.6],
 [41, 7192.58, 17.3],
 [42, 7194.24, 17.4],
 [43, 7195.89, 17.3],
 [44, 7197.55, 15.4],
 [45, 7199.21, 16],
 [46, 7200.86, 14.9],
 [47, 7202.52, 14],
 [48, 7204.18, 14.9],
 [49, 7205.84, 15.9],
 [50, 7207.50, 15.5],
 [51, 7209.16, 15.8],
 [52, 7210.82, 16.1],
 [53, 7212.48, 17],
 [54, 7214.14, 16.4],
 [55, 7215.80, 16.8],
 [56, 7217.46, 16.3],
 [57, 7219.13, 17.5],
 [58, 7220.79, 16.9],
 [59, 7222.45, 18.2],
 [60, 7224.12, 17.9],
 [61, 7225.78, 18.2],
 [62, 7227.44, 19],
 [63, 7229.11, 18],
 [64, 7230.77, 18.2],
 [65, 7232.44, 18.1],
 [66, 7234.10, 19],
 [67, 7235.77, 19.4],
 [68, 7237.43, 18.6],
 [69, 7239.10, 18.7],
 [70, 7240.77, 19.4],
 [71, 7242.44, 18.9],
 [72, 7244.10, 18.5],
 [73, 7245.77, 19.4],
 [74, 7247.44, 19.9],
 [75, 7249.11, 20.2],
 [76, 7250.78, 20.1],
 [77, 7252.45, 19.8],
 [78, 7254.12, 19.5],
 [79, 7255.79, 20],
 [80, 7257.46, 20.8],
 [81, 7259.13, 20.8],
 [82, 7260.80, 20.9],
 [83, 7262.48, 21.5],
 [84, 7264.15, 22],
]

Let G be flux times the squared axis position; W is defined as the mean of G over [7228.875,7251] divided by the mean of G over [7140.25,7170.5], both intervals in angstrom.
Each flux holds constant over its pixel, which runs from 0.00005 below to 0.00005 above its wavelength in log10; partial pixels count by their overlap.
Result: 1.4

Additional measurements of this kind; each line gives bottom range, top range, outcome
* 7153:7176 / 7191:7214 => 1.09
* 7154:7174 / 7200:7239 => 1.17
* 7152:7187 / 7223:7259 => 1.28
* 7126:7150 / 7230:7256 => 1.59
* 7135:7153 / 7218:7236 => 1.42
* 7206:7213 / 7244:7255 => 1.24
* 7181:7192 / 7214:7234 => 1.07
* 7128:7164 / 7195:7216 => 1.20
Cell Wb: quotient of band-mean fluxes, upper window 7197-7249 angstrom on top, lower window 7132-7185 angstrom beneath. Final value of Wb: 1.2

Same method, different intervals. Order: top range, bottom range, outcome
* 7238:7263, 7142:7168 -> 1.41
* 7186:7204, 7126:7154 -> 1.27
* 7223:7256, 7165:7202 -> 1.19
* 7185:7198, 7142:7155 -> 1.22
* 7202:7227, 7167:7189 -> 1.04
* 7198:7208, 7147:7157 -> 1.07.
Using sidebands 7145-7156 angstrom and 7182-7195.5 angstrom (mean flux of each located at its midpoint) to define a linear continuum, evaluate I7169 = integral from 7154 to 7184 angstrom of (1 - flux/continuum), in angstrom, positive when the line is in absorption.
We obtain 0.3 angstrom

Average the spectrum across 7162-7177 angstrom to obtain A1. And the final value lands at 15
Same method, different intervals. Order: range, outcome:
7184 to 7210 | 16.1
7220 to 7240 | 18.4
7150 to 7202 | 15.6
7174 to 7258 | 17.5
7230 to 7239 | 18.7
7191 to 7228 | 16.6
